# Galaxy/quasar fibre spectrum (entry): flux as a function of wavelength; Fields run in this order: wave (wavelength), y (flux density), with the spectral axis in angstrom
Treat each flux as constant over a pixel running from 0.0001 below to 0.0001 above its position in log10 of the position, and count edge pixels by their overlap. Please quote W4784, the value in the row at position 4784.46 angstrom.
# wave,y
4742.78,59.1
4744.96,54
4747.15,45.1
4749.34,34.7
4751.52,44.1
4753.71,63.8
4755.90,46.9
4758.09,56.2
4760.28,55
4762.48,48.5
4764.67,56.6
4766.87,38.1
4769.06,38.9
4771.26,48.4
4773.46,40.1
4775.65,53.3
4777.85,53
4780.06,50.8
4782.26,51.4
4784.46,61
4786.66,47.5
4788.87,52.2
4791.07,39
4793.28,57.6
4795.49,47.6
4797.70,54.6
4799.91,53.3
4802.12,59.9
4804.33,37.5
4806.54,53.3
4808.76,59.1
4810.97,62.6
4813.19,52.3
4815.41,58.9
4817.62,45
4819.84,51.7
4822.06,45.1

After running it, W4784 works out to 61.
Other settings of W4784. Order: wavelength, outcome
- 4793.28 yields 57.6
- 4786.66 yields 47.5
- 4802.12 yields 59.9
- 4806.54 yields 53.3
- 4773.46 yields 40.1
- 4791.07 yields 39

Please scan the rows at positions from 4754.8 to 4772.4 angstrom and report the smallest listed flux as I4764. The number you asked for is 38.1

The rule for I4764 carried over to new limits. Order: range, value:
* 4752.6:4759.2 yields 46.9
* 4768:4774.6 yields 38.9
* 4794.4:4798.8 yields 47.6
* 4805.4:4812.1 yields 53.3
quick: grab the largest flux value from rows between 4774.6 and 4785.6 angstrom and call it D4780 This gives 61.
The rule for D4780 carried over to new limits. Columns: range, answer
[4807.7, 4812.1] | 62.6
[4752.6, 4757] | 63.8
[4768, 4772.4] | 48.4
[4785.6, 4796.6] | 57.6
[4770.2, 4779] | 53.3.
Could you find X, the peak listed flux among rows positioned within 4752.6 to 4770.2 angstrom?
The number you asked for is 63.8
